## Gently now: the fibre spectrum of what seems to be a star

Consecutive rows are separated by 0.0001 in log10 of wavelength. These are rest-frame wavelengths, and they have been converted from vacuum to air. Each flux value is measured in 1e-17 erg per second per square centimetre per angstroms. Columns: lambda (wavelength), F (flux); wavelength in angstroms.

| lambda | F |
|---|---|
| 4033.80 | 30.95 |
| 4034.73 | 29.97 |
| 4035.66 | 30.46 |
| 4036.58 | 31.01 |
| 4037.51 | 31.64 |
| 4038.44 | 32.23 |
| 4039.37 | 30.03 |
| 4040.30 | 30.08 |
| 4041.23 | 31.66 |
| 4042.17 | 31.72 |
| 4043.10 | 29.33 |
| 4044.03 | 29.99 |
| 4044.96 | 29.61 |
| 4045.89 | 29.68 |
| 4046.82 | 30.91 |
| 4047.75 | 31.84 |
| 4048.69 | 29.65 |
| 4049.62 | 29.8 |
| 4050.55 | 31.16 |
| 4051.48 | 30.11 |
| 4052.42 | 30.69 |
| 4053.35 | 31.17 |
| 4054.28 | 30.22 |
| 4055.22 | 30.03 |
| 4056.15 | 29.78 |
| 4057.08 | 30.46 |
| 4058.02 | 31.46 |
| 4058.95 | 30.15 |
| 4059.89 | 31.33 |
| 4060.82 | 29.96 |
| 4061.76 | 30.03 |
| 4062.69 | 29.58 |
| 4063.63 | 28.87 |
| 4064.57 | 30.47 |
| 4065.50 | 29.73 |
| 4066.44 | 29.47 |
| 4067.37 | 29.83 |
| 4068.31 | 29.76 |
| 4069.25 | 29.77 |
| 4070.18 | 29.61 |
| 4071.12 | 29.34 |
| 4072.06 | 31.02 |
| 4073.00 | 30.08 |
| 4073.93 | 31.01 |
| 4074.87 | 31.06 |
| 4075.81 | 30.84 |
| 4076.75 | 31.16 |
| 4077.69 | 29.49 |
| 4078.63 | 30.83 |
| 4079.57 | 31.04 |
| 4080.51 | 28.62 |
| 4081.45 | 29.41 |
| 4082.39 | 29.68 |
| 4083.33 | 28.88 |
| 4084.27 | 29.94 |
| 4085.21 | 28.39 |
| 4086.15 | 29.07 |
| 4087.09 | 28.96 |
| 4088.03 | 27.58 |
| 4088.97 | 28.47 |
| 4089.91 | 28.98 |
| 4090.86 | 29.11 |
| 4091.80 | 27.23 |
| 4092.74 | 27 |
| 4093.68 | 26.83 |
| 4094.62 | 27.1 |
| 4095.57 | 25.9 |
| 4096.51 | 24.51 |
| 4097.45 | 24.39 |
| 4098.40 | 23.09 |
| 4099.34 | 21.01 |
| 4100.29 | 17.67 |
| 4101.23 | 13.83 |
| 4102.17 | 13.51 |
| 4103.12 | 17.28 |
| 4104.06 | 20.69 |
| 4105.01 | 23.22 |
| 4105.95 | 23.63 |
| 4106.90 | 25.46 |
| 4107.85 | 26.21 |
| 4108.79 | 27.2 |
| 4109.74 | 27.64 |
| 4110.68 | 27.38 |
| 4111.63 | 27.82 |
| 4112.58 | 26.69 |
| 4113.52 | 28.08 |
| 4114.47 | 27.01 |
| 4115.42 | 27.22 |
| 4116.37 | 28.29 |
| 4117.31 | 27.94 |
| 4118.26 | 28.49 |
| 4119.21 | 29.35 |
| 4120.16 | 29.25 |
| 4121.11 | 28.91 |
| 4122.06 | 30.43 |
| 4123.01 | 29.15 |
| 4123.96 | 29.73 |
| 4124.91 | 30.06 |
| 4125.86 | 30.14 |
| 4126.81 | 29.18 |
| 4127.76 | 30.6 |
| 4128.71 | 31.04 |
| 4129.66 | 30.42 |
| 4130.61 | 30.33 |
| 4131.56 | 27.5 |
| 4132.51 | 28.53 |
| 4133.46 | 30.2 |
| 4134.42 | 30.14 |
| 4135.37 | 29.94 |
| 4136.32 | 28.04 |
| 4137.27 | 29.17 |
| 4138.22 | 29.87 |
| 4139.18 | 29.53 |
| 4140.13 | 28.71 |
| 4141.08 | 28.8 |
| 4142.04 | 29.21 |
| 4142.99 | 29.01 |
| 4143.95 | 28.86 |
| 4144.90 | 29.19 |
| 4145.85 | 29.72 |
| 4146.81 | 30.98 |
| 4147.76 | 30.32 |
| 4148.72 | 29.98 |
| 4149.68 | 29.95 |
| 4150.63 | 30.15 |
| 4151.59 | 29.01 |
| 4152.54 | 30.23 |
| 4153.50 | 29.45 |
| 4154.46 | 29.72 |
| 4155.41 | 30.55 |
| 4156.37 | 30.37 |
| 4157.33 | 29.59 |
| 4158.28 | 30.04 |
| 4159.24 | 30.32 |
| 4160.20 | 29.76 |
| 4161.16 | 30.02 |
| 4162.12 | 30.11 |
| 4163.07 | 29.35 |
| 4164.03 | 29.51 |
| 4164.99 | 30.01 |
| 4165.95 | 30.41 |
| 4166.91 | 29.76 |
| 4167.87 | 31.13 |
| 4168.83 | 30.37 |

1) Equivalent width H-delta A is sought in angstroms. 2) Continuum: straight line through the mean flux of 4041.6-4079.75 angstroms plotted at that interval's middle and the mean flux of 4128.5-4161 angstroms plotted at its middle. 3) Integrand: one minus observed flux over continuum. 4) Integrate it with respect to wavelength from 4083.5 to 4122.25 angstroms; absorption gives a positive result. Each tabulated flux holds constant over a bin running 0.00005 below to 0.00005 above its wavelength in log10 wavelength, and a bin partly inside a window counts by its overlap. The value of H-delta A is 5.3 angstroms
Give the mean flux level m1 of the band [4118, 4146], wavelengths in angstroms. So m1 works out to 29.5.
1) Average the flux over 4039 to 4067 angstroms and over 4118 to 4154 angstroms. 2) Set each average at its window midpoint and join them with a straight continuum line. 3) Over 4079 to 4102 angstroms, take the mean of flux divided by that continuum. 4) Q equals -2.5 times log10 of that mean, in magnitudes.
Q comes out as 0.139 mag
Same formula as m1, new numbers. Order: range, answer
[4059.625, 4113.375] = 27.3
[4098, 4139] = 26.8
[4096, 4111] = 22.3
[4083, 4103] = 25.1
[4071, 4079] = 30.6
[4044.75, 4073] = 30.2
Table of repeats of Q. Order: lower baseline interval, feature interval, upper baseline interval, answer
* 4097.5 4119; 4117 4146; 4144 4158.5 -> -0.08 mag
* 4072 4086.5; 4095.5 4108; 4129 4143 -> 0.37 mag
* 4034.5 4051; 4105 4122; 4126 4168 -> 0.10 mag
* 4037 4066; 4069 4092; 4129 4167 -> 0.02 mag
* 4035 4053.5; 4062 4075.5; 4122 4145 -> 0.01 mag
